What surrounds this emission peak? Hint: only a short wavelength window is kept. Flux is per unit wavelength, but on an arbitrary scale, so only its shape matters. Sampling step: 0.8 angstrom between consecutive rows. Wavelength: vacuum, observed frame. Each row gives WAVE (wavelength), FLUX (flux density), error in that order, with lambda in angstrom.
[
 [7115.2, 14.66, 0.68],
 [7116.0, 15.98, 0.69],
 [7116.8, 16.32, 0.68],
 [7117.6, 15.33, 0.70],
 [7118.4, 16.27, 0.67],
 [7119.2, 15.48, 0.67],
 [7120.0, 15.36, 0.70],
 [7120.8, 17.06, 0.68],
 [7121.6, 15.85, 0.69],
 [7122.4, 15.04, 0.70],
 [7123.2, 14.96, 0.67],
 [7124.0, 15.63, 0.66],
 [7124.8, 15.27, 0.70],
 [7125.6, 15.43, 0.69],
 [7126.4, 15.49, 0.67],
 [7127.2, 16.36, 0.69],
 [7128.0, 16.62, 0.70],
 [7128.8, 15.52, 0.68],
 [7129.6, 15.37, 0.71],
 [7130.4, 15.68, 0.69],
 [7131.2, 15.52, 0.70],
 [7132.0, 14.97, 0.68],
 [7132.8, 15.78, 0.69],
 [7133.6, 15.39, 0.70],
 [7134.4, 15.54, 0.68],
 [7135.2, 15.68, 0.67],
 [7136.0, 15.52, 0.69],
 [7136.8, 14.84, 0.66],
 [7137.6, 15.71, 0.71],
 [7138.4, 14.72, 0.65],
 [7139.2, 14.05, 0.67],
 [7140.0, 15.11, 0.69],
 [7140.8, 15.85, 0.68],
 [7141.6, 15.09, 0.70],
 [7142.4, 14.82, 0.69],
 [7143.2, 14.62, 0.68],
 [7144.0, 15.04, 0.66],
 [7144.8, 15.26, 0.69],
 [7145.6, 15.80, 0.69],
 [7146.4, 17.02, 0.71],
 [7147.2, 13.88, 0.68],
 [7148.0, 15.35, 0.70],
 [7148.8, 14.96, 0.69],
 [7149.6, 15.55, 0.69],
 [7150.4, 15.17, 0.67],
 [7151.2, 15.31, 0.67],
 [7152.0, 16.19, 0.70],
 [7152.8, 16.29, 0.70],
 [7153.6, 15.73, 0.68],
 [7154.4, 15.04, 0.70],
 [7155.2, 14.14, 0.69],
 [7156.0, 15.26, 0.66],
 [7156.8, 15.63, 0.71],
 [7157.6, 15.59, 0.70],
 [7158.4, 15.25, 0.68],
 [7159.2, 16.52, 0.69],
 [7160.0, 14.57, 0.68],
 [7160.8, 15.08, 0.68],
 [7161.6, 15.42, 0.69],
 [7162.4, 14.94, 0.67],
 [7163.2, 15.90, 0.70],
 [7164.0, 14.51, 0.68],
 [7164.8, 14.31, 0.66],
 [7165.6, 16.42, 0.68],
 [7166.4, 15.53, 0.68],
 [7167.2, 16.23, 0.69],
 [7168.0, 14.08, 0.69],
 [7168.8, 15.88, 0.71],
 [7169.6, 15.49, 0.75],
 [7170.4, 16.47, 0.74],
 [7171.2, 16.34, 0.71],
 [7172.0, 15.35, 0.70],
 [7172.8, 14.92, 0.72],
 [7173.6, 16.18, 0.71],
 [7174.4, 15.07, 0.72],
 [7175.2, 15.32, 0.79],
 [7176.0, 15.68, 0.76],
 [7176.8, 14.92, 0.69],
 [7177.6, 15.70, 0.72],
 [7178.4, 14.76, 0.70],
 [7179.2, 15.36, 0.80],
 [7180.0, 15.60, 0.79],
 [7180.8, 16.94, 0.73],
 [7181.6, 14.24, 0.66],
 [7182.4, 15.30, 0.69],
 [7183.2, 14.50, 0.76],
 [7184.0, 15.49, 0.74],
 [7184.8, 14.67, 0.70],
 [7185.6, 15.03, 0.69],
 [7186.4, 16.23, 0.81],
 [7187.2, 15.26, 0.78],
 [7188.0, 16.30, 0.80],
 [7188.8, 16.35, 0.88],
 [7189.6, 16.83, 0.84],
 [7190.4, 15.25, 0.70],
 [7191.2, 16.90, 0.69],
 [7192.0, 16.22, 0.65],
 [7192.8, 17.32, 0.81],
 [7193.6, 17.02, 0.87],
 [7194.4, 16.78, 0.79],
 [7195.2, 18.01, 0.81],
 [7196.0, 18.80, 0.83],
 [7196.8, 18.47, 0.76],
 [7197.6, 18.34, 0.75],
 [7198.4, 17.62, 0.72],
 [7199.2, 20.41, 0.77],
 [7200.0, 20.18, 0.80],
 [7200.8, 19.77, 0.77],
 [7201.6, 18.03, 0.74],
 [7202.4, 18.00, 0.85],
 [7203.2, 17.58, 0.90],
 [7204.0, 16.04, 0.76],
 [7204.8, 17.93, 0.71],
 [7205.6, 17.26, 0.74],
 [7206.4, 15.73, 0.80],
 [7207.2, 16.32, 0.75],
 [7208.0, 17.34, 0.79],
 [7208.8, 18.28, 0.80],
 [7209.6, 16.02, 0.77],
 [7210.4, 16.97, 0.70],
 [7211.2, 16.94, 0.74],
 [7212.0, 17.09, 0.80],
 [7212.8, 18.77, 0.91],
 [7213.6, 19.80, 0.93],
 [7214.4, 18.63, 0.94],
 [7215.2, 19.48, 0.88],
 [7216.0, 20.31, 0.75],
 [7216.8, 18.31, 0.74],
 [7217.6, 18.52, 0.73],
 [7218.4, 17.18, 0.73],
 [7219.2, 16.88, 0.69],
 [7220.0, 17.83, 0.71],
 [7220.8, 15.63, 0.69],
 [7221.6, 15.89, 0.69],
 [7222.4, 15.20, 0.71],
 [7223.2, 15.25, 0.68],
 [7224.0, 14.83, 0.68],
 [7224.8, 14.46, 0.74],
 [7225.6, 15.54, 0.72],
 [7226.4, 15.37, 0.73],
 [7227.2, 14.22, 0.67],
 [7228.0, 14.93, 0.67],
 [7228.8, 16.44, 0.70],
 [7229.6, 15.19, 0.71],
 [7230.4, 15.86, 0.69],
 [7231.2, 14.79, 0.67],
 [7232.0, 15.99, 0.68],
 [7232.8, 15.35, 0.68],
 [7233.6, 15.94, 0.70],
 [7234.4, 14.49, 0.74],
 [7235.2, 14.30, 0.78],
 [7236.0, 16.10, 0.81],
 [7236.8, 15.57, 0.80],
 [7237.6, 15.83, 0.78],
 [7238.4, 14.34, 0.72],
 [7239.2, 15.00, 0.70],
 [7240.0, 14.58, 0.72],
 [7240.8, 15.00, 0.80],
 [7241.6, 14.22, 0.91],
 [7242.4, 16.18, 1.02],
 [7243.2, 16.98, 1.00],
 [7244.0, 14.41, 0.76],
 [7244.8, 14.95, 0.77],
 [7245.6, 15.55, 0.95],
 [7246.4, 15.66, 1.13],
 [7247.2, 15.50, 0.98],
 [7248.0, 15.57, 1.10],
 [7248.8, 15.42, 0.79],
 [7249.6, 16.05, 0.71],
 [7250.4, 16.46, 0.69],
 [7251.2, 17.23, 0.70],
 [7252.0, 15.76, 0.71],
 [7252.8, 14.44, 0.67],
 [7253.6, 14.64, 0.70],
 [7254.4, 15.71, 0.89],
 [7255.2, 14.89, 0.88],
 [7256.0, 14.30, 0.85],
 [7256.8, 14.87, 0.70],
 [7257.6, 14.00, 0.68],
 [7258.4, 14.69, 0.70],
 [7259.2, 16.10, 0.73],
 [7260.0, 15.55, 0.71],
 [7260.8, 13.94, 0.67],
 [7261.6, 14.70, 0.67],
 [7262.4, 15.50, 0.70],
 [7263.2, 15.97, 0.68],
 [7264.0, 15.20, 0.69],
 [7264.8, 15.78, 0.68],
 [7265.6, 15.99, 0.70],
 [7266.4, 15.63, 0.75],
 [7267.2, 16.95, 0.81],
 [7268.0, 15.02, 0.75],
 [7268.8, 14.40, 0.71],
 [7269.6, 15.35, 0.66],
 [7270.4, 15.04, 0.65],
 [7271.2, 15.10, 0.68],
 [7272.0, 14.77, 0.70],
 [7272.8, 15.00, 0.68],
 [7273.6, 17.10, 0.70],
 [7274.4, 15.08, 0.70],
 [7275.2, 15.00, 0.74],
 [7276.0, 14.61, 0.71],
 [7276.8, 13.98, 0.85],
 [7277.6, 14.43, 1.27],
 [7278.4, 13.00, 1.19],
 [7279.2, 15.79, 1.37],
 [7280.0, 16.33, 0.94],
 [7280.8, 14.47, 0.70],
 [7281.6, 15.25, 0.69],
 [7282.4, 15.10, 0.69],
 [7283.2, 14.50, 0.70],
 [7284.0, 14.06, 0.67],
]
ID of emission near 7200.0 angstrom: [S II]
